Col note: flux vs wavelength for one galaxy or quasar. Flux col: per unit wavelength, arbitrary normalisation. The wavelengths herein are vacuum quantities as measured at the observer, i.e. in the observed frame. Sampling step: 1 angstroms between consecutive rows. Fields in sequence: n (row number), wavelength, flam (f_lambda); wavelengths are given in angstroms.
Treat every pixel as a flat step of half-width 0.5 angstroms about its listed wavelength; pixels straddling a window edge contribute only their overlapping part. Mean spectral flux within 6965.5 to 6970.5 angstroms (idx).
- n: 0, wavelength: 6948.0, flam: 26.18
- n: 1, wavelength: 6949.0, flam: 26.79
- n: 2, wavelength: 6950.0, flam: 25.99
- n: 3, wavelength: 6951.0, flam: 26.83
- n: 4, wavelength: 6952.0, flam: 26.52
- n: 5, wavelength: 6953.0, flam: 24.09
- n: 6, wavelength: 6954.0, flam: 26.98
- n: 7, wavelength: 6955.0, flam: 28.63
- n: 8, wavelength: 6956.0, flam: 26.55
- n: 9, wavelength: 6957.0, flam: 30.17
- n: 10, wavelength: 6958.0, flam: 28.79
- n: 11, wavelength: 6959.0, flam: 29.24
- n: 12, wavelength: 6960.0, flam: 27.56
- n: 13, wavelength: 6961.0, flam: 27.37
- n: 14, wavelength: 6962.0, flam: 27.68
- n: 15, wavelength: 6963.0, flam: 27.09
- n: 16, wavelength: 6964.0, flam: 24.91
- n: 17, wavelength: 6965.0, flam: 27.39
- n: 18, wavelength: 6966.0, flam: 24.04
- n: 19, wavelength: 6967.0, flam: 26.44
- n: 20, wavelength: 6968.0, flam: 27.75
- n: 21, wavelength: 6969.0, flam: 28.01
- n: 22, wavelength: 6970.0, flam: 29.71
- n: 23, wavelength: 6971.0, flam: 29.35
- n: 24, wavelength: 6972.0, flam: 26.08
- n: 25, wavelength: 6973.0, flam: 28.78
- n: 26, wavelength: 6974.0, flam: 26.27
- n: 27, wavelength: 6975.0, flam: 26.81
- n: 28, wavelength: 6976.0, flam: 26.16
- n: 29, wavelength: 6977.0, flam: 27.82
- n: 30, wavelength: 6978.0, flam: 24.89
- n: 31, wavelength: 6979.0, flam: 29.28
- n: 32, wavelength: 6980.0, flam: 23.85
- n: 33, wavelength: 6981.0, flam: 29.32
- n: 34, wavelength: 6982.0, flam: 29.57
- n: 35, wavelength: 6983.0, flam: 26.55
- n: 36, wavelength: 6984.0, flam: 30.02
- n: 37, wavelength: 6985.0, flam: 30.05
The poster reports 27.2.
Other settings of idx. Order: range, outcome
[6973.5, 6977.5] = 26.8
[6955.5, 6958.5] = 28.5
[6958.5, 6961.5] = 28.1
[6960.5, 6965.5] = 26.9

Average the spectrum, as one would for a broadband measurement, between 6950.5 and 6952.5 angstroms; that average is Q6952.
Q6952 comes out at 26.7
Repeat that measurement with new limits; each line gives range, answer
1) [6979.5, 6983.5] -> 27.3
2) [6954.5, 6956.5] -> 27.6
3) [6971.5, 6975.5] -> 27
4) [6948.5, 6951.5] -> 26.5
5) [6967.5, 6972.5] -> 28.2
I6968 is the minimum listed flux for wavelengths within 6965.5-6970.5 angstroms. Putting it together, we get 24.04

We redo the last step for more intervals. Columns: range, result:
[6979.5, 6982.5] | 23.85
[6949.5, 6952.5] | 25.99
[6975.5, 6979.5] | 24.89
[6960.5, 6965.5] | 24.91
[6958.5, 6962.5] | 27.37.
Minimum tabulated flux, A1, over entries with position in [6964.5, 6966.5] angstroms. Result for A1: 24.04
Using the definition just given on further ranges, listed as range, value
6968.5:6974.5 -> 26.08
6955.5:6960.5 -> 26.55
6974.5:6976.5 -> 26.16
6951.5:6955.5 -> 24.09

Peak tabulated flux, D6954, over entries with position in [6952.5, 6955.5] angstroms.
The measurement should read 28.63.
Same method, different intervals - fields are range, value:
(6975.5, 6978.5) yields 27.82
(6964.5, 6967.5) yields 27.39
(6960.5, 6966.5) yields 27.68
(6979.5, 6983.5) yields 29.57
